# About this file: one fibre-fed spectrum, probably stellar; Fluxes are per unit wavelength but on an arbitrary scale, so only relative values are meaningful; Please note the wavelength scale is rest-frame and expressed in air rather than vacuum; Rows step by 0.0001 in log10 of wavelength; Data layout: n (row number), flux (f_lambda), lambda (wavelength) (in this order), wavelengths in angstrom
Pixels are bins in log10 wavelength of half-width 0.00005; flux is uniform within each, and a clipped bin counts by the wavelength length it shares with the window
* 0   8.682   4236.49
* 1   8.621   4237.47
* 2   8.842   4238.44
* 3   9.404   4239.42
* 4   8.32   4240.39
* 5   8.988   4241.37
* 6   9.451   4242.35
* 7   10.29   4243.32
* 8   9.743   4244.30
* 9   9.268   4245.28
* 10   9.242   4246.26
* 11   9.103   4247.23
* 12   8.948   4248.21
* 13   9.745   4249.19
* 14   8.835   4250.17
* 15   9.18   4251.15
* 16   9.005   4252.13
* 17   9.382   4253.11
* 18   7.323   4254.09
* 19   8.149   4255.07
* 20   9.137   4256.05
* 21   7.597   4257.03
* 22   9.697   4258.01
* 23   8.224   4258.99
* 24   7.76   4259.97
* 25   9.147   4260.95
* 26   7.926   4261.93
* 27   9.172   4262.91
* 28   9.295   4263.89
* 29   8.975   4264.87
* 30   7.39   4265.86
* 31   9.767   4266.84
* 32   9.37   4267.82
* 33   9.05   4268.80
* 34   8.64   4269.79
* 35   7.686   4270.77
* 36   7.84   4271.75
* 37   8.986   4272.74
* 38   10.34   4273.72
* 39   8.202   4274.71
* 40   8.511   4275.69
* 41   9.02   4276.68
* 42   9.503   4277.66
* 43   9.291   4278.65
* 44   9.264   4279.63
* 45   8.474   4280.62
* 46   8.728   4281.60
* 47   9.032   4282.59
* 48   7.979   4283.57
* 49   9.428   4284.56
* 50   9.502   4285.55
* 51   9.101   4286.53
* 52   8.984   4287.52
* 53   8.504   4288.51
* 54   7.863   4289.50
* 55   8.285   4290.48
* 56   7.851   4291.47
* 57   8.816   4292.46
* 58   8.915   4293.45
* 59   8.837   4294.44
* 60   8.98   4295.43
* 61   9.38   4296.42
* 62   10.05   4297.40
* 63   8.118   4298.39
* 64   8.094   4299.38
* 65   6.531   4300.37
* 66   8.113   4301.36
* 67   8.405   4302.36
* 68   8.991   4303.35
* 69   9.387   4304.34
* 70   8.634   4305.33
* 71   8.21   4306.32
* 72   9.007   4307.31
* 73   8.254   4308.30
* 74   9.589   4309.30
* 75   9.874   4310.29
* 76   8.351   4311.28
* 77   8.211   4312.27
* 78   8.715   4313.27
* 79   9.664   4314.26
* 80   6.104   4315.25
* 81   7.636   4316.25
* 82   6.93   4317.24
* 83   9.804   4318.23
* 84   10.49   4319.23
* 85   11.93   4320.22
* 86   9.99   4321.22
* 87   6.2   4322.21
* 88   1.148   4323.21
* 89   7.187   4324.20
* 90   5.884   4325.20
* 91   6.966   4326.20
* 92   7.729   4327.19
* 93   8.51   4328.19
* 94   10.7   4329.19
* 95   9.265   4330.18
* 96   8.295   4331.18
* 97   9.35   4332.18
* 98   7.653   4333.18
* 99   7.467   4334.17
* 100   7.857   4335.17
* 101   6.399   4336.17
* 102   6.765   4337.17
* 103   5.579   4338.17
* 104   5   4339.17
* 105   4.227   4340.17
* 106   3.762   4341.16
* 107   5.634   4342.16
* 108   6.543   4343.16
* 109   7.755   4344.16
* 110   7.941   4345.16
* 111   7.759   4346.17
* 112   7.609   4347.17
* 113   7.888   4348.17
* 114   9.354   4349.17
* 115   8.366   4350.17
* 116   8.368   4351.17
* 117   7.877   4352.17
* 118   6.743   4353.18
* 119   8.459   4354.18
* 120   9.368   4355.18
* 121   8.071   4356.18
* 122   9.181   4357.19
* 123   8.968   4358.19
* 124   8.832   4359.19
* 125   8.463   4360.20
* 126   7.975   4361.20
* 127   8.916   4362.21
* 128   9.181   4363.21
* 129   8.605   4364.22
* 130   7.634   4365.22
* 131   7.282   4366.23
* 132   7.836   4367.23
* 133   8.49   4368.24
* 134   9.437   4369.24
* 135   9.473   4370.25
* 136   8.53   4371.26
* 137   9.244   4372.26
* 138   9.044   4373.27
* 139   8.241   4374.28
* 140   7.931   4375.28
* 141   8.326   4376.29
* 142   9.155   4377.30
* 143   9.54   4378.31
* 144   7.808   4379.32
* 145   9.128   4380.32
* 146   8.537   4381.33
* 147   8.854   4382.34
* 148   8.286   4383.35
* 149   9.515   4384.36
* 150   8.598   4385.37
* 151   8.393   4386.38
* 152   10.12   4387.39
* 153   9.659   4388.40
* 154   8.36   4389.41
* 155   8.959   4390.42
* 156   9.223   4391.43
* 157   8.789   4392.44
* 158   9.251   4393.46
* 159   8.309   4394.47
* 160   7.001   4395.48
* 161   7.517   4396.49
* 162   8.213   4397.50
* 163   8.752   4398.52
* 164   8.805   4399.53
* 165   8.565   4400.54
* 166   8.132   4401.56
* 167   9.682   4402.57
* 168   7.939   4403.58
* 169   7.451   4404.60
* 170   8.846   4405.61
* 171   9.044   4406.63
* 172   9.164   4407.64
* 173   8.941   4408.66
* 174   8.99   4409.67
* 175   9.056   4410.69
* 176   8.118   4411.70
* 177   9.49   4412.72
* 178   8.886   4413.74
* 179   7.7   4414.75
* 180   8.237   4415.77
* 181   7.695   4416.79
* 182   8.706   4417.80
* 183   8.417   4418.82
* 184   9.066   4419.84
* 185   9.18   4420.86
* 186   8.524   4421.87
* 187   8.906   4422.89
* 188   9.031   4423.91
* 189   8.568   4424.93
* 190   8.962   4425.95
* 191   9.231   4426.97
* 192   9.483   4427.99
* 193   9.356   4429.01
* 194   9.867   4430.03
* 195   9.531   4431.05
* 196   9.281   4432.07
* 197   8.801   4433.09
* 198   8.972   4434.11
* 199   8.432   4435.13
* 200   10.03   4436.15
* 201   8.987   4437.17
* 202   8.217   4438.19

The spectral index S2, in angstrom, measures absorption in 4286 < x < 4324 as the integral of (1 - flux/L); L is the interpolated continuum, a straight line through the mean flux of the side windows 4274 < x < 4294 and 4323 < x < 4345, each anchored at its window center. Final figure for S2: -2.3 angstrom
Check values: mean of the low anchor 8.78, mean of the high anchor 6.9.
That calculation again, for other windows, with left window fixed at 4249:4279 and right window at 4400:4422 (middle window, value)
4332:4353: 3.9 angstrom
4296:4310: 0.1 angstrom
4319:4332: 1.1 angstrom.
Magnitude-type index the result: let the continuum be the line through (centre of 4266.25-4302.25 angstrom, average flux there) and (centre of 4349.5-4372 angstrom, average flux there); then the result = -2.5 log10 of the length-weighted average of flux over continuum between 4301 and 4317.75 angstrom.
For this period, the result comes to 0.02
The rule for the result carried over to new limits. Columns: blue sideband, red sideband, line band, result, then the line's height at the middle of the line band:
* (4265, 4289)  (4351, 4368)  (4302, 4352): 0.10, 8.54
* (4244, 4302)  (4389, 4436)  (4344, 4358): 0.07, 8.75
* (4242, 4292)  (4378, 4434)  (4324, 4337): 0.11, 8.81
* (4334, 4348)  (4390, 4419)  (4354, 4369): -0.19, 7.13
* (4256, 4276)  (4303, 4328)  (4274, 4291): -0.04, 8.53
